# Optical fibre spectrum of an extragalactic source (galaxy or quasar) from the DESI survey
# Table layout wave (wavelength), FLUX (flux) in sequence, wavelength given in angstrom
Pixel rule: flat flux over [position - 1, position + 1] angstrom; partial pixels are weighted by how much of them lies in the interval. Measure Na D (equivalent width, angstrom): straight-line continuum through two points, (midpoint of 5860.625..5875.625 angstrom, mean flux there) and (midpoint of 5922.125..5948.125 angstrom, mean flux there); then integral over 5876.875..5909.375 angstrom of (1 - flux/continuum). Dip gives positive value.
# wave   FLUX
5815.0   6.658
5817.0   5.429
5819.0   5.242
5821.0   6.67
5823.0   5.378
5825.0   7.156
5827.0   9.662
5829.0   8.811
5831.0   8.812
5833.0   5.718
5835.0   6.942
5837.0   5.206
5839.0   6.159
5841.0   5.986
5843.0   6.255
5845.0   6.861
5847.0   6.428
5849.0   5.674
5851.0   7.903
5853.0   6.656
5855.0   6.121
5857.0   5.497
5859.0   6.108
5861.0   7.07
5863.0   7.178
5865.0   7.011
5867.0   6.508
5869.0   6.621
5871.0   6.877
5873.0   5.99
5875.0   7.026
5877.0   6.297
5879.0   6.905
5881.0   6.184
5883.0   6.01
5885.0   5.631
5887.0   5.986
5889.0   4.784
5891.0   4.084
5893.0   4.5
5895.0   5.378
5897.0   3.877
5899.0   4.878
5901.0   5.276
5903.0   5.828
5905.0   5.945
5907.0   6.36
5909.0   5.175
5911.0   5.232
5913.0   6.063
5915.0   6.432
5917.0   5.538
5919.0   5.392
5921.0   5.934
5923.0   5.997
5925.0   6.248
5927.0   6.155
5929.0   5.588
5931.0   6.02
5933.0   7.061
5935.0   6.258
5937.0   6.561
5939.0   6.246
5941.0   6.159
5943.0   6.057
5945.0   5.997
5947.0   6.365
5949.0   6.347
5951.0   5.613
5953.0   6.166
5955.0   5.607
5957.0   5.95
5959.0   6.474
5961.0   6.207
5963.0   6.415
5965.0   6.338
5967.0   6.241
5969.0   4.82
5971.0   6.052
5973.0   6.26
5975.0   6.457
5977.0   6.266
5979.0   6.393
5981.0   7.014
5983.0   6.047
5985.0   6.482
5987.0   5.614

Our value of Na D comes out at 5.5 angstrom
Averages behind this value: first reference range 6.77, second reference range 6.21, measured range 5.46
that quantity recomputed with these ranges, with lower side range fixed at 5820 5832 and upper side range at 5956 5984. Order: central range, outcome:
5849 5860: 1.6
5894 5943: 6.7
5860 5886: 2.5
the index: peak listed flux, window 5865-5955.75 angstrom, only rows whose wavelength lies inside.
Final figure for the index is 7.061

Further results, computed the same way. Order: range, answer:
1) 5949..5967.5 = 6.474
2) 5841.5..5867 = 7.903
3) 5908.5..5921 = 6.432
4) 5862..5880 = 7.178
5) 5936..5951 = 6.561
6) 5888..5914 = 6.36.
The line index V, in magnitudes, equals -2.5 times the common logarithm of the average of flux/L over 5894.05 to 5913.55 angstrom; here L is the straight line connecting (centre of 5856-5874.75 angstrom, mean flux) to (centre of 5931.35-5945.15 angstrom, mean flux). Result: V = 0.19 mag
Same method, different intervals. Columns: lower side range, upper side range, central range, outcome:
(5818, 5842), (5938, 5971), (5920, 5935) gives 0.013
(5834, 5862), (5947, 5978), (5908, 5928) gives 0.067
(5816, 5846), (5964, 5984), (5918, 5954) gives 0.035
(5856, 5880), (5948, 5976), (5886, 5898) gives 0.329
